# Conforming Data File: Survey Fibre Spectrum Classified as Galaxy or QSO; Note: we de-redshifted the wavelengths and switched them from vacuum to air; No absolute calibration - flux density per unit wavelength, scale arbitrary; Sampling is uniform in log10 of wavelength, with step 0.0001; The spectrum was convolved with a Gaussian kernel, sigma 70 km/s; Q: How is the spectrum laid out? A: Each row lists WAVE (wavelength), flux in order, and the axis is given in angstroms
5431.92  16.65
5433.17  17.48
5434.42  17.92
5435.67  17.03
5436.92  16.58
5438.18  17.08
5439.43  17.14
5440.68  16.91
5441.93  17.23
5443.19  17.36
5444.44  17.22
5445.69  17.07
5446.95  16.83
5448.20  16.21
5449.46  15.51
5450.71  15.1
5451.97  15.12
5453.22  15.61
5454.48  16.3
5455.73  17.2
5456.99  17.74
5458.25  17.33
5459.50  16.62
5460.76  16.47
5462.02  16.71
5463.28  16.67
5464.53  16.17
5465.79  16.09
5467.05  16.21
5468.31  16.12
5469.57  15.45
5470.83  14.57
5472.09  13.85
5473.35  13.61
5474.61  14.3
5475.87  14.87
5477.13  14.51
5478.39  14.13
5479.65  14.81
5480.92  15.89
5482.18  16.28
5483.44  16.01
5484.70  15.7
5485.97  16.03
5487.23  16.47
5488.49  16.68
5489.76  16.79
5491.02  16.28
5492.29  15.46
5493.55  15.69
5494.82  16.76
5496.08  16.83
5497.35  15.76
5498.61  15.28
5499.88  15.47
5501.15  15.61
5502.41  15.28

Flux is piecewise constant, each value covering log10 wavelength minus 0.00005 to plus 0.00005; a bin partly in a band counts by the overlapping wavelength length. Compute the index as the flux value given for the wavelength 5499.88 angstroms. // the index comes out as 15.47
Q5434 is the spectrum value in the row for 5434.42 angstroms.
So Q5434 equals 17.92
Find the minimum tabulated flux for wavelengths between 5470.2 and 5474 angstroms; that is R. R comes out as 13.61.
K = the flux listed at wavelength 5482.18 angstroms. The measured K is 16.28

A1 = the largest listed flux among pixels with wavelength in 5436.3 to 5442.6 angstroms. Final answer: 17.23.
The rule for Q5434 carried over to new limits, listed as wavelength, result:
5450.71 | 15.1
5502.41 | 15.28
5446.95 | 16.83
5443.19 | 17.36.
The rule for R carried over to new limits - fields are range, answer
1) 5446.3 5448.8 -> 16.21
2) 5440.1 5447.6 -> 16.83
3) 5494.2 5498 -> 15.76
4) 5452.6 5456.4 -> 15.61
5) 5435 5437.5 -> 16.58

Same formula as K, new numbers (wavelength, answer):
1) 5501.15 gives 15.61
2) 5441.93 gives 17.23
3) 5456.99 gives 17.74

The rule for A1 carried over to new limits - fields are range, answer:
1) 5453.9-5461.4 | 17.74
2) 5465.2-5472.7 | 16.21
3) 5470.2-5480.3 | 14.87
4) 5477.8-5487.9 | 16.47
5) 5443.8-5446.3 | 17.22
